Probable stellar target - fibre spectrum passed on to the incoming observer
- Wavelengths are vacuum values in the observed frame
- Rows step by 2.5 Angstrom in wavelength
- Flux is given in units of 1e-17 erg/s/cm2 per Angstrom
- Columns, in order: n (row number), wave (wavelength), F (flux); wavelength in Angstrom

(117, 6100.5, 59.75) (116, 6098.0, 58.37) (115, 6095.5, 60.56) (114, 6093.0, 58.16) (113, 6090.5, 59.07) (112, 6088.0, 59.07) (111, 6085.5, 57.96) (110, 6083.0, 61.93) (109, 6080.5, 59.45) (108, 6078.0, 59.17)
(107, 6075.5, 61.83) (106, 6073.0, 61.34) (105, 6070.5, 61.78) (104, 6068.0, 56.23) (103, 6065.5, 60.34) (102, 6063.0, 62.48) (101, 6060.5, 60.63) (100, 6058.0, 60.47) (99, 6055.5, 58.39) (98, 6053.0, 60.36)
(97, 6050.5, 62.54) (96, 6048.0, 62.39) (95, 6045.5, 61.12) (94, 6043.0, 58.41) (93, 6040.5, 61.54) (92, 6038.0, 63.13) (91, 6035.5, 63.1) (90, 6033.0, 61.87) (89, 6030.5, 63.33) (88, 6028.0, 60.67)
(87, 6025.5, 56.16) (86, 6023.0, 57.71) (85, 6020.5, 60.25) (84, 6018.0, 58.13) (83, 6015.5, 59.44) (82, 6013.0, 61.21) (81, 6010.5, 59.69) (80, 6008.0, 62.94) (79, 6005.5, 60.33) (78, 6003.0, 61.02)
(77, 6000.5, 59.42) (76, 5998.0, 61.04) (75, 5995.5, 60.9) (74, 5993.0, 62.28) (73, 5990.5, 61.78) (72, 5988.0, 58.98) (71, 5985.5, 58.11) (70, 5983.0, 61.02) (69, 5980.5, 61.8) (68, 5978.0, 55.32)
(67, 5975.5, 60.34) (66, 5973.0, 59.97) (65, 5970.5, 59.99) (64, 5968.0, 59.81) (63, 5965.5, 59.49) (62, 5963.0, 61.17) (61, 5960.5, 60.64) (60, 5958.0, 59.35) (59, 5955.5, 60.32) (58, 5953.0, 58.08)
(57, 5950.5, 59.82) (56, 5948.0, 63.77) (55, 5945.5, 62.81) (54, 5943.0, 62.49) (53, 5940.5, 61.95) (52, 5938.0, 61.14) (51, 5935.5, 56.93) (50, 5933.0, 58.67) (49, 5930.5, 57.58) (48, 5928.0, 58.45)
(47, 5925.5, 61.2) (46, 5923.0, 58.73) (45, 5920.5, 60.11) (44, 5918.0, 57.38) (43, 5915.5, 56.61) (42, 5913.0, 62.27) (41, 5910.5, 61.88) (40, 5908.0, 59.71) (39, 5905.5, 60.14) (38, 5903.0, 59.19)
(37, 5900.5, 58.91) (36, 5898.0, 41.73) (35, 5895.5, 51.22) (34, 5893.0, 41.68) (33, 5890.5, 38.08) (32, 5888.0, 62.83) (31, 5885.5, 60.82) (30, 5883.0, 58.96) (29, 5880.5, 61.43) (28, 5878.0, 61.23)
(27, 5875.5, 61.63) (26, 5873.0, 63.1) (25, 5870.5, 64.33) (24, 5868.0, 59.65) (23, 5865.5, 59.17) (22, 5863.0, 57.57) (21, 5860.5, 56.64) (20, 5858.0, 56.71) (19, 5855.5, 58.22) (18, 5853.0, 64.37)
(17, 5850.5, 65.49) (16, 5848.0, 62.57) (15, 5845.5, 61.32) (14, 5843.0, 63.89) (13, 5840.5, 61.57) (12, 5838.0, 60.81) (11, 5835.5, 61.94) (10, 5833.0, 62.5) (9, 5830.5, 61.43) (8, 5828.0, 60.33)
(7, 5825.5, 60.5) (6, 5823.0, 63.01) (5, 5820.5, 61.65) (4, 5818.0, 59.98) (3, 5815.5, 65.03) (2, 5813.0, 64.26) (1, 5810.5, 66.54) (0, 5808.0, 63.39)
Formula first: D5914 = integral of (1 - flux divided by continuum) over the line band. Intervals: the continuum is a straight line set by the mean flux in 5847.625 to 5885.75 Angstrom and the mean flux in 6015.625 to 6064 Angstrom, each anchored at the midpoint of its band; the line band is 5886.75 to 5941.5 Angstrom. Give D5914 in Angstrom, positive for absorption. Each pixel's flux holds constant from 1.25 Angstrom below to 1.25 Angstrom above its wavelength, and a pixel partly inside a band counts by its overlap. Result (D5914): 3.7 Angstrom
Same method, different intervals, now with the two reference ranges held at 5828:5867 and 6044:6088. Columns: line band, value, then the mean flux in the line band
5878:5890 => 0.2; 59.6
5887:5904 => 3.0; 50.2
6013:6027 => 0.4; 58.6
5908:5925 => 0.3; 59.6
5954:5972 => 0.2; 60.1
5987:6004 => -0.1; 60.8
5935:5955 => -0.1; 61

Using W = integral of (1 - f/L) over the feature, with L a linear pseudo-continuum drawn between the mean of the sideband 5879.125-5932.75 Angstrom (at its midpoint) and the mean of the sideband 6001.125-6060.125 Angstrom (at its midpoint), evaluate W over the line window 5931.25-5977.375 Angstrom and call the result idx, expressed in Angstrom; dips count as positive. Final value -1.7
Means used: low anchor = 56.7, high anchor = 60.6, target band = 60.3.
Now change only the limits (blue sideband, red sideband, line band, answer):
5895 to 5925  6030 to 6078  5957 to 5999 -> -0.6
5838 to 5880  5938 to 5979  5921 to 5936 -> 0.5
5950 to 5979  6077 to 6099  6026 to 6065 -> -1.2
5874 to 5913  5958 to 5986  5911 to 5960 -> -1.5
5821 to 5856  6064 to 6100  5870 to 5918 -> 3.5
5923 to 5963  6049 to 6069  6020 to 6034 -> 0.1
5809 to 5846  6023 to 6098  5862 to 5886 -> 0.4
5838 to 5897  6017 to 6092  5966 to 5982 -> 0.0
